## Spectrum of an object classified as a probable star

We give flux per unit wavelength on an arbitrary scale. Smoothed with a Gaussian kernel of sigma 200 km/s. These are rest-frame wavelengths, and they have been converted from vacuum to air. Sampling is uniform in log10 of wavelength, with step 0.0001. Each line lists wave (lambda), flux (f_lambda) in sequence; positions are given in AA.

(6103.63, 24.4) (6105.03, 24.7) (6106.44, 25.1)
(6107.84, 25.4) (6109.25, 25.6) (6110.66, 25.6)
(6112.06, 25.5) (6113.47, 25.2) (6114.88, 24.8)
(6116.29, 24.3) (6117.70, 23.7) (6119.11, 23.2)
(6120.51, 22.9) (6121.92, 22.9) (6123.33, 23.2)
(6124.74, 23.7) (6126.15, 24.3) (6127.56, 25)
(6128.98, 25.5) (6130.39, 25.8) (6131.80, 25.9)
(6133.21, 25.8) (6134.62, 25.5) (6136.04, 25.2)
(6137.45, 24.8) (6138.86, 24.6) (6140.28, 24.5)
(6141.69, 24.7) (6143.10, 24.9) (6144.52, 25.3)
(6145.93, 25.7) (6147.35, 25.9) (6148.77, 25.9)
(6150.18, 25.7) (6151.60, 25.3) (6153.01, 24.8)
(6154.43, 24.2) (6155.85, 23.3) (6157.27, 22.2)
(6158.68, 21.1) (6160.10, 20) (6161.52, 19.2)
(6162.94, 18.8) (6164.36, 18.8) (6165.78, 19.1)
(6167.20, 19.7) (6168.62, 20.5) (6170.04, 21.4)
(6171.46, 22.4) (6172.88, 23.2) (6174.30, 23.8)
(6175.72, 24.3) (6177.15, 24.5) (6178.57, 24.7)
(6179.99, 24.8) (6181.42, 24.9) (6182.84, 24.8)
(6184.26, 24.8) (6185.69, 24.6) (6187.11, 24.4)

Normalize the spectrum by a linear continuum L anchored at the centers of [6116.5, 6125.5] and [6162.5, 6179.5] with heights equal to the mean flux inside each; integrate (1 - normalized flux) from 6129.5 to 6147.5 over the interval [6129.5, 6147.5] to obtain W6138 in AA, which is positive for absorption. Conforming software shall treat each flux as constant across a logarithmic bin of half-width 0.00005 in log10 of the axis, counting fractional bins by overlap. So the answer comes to -1.9 AA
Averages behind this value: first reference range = 23.3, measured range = 25.3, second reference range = 21.9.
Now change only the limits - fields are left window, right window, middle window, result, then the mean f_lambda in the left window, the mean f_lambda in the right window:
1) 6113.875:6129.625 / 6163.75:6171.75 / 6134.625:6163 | -2.82 AA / 24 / 20.2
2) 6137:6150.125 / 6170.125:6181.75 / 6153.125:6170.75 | 2.62 AA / 25.2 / 23.9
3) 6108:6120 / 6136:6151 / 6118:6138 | 0.34 AA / 24.7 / 25.2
